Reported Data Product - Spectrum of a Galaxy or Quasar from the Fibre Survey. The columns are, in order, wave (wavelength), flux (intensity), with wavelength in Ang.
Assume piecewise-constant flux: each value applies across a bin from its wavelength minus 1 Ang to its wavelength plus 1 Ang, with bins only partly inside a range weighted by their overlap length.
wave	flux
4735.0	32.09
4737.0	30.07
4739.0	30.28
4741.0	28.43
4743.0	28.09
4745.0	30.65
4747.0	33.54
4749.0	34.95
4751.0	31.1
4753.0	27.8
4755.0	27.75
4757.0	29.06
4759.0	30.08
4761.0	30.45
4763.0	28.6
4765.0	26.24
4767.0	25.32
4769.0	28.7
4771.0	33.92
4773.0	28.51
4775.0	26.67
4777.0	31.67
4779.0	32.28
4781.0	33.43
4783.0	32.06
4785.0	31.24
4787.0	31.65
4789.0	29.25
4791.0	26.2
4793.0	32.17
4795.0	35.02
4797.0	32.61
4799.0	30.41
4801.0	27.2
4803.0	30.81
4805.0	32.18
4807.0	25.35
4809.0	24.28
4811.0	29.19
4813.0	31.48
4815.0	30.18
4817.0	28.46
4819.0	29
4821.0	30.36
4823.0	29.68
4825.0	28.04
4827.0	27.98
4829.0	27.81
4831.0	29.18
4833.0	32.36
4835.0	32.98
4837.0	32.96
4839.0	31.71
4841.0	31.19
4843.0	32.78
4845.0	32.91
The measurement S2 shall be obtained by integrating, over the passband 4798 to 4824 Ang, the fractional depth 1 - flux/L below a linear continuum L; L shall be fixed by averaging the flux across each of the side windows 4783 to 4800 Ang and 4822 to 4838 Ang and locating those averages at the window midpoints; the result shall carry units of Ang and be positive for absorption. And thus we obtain 1.3 Ang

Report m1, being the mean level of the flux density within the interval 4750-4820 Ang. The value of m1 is 29.7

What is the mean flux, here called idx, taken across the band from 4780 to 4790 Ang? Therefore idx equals 31.5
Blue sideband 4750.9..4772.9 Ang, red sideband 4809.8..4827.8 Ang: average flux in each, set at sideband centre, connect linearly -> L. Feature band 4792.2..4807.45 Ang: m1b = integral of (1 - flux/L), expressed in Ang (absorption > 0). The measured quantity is -0.9 Ang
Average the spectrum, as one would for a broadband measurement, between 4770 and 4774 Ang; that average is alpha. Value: 31.2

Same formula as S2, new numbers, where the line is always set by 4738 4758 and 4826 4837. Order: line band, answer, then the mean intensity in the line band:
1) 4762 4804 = 0.1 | 30.2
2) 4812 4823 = 0.2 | 29.9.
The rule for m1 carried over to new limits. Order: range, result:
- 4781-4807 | 30.8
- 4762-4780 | 29.1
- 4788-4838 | 29.8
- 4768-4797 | 31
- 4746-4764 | 30.4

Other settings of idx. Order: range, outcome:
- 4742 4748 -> 30.8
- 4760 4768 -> 27.7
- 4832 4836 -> 32.7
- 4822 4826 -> 28.9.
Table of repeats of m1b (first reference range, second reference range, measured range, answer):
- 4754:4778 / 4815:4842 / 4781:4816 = -0.7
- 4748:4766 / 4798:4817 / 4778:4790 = -1.0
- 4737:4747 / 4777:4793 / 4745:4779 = 0.7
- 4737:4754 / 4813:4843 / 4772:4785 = -0.2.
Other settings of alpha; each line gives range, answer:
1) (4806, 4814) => 27.6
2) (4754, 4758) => 28.4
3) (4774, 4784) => 31.2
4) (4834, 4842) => 32.2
